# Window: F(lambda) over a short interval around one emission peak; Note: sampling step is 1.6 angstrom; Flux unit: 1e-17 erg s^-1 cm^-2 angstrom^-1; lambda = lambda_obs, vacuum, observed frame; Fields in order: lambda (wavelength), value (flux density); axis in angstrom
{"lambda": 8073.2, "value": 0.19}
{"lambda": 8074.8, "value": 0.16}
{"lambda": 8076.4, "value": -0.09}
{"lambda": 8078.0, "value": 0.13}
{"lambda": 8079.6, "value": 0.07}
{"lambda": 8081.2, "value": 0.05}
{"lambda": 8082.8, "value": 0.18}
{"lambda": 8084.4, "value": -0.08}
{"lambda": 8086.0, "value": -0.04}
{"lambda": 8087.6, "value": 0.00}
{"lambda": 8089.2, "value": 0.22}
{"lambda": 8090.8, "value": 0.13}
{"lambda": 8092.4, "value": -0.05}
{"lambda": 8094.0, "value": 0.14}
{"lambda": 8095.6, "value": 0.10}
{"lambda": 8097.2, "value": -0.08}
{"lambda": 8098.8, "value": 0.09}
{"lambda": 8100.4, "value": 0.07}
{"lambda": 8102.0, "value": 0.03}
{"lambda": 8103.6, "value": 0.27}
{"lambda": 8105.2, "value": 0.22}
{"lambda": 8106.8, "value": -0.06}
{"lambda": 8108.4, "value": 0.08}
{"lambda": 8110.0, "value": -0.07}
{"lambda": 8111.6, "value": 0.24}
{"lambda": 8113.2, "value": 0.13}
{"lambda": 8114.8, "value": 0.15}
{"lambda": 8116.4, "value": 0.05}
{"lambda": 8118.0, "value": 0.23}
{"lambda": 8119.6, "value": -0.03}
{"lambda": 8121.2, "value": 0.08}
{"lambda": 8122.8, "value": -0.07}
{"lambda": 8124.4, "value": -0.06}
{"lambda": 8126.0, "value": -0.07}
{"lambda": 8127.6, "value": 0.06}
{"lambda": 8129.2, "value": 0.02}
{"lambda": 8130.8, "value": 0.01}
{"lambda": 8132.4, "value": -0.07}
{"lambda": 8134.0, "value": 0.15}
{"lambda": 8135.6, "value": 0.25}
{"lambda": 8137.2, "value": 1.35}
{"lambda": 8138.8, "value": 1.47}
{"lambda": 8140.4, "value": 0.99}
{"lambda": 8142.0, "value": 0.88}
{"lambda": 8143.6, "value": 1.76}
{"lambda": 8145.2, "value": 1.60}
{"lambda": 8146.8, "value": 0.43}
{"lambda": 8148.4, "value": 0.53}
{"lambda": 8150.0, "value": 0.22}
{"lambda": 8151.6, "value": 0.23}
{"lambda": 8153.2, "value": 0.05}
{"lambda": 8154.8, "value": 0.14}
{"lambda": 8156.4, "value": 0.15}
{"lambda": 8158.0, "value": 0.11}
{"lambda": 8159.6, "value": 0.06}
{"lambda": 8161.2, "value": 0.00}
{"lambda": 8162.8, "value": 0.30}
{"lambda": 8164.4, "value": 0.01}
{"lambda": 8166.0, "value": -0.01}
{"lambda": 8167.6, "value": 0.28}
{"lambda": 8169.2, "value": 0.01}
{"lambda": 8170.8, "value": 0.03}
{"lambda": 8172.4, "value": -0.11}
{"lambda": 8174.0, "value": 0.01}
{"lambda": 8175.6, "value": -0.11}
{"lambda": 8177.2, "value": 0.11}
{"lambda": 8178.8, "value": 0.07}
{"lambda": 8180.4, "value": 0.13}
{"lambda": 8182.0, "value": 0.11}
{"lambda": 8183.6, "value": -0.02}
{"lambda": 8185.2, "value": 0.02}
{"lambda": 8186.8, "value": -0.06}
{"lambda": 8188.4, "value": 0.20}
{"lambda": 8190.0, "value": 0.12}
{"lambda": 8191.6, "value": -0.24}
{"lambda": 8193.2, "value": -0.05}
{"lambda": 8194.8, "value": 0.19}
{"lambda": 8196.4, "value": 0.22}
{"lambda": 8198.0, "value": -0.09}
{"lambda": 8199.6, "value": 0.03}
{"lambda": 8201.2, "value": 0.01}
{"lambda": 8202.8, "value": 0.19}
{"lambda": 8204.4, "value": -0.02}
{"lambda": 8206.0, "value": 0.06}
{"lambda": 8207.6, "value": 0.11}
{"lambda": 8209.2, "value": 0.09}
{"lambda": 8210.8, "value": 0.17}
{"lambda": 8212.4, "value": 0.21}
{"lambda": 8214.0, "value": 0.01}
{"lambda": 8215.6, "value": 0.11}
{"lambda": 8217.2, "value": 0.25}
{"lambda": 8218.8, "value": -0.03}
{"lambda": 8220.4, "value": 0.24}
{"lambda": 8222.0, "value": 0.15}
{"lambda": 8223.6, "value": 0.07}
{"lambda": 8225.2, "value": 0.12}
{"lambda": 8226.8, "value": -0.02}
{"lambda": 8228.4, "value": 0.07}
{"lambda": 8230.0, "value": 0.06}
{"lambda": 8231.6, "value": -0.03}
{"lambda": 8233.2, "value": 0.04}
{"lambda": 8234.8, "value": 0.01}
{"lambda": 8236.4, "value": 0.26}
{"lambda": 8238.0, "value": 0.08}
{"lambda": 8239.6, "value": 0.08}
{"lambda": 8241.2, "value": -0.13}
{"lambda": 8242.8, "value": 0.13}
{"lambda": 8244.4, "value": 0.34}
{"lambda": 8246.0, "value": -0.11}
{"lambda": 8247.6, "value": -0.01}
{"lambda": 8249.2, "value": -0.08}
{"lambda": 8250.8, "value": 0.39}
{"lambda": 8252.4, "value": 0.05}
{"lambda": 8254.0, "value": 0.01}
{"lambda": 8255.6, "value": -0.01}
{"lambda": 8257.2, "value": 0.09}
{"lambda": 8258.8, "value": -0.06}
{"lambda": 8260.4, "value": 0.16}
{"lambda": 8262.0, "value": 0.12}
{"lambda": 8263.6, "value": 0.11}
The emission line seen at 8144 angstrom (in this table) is [O II]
